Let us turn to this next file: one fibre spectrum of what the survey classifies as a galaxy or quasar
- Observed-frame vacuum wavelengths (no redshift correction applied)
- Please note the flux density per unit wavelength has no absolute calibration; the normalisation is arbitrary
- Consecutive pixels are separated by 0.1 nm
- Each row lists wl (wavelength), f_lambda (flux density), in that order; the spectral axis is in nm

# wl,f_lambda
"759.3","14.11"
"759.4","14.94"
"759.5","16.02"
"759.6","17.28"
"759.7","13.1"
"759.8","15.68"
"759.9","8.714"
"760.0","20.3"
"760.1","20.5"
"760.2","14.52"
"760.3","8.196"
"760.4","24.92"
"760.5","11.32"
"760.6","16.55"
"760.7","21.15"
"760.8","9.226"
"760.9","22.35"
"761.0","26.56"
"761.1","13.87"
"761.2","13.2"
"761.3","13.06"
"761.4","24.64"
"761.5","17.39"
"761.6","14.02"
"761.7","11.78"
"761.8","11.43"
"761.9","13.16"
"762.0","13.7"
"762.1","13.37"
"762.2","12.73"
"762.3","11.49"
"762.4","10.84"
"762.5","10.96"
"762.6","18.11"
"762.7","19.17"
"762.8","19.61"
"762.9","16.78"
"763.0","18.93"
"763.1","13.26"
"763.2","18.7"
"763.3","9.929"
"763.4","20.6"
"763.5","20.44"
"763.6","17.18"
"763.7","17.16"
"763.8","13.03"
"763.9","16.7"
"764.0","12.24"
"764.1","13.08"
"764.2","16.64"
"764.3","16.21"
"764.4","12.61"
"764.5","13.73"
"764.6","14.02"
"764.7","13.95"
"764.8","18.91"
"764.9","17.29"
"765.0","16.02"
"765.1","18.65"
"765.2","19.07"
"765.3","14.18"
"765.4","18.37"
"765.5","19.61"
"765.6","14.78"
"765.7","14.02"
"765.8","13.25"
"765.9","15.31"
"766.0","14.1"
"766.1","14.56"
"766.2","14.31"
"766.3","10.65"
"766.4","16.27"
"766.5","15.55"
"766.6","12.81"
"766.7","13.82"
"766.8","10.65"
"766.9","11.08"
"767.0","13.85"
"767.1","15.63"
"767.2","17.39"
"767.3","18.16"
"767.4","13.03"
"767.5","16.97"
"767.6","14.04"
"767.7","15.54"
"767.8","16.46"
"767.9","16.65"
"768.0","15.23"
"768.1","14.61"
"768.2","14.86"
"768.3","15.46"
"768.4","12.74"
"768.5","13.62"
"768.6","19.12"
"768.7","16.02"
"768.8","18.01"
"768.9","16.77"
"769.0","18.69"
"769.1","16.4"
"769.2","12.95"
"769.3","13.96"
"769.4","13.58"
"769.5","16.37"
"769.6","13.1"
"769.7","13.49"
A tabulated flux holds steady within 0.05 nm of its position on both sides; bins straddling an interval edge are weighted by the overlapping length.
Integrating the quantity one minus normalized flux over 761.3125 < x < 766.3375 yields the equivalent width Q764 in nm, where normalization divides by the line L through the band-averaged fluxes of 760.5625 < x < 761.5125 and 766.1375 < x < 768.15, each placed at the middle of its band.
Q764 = 0.29 nm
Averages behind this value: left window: 17.8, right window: 14.6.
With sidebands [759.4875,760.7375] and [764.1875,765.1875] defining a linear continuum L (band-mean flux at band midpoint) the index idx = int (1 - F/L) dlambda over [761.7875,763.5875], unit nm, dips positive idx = 0.07 nm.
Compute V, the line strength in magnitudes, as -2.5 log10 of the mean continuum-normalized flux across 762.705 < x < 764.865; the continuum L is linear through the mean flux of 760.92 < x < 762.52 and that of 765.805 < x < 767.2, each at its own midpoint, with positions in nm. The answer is -0.12 mag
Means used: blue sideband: 14.7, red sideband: 13.9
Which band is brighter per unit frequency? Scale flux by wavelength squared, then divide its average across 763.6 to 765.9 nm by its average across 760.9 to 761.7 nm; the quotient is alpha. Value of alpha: 0.90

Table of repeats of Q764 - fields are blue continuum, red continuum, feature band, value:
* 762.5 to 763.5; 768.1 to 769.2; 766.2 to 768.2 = 0.195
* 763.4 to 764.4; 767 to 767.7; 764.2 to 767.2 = 0.153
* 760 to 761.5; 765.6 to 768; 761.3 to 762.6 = 0.218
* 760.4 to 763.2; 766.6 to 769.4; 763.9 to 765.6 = -0.048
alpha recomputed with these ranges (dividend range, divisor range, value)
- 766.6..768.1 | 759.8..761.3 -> 0.92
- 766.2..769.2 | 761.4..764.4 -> 1.00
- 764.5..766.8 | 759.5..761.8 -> 0.96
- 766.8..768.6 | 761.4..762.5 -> 1.14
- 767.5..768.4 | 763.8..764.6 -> 1.08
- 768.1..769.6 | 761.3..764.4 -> 1.02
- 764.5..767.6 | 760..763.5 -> 0.96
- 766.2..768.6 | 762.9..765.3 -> 0.92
